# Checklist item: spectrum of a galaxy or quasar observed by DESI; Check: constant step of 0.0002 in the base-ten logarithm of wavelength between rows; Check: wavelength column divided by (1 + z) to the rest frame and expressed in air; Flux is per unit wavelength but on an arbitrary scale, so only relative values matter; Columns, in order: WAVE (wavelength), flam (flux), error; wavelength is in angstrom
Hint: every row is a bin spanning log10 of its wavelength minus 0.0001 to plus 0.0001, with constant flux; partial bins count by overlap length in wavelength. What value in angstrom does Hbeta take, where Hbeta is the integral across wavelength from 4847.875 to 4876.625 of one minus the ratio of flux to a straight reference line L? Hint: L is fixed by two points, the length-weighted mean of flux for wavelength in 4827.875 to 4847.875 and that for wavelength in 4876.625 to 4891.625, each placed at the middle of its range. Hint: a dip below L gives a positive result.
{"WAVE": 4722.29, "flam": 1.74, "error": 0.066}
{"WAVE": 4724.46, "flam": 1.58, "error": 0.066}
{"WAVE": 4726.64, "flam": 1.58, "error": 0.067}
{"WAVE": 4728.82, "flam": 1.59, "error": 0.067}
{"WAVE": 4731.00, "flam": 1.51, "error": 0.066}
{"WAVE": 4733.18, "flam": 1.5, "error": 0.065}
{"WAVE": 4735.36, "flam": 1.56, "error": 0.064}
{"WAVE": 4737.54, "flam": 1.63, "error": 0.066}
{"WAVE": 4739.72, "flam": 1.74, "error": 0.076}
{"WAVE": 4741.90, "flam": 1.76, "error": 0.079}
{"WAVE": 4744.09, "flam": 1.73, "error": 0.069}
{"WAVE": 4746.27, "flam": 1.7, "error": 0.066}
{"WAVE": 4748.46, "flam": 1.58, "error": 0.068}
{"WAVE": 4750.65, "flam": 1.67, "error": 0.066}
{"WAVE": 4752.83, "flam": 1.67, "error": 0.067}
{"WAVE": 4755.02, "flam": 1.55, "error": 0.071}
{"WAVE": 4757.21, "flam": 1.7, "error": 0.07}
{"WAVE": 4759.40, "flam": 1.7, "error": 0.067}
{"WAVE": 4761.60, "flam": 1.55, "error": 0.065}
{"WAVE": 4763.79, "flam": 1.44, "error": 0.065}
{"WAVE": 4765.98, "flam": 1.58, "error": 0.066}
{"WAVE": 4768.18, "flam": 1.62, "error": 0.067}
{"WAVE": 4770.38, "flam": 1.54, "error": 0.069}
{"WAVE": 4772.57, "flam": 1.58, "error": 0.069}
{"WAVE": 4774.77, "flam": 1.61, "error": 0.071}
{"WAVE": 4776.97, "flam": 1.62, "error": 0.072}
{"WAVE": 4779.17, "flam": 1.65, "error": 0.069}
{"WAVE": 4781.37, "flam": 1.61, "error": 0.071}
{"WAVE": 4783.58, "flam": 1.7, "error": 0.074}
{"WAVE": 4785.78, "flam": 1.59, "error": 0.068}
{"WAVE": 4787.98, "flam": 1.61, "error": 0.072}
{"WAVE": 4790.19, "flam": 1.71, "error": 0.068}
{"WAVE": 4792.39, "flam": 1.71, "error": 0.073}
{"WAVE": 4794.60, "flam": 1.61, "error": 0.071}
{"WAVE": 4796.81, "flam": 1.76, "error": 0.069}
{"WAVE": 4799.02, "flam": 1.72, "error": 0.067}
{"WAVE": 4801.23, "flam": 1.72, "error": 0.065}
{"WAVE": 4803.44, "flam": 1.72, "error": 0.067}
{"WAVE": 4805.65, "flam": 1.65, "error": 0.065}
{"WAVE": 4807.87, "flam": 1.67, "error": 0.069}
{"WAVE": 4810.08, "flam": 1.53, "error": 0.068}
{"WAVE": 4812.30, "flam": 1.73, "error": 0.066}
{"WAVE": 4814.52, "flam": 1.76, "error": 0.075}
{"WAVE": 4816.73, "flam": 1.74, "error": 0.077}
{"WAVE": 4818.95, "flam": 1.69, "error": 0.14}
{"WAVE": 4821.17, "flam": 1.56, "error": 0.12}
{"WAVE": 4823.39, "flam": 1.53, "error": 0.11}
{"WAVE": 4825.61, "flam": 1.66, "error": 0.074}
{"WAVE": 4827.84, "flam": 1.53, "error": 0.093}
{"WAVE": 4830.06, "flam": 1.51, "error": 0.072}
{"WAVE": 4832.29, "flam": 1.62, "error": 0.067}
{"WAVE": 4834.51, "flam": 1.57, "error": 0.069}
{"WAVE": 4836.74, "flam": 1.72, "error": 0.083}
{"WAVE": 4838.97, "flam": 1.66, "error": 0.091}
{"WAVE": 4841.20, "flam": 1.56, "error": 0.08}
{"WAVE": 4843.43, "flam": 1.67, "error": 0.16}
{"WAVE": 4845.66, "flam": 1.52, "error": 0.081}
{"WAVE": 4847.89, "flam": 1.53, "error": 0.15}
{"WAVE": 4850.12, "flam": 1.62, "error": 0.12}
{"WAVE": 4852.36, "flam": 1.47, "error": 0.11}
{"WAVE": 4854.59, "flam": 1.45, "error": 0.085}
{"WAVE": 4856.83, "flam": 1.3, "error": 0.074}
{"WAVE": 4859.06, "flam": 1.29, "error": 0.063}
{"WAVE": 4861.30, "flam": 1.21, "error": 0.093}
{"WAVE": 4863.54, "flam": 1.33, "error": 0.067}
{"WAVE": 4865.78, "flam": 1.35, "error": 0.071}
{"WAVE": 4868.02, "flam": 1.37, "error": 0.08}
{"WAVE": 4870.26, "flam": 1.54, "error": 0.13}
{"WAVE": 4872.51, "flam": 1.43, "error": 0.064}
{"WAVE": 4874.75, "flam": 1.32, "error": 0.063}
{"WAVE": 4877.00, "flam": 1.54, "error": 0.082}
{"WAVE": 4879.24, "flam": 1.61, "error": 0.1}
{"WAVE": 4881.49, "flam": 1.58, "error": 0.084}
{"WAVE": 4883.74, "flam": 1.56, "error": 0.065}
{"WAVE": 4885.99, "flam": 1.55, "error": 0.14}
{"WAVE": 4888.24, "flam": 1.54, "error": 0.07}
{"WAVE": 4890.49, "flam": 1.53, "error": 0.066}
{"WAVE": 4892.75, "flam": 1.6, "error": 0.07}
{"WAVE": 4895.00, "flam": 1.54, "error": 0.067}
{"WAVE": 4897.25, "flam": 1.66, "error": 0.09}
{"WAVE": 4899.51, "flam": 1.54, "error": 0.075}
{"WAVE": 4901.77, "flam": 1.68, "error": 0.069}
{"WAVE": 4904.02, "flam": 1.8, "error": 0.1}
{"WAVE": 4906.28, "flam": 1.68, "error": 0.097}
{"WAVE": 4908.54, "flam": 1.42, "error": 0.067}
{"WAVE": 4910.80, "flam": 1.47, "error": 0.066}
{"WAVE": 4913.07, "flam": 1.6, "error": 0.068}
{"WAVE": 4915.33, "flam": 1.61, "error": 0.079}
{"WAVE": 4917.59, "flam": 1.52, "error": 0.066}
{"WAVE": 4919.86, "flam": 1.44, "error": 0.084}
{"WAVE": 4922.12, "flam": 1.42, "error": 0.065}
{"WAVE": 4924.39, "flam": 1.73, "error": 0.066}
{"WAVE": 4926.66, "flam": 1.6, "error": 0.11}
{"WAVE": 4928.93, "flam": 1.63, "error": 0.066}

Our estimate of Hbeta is 3.2 angstrom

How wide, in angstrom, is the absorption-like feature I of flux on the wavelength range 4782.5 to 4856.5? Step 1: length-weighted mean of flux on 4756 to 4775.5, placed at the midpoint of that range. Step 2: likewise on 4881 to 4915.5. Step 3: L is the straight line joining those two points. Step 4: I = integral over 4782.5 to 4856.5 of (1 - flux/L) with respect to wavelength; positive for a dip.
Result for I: -1.8 angstrom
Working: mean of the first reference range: 1.59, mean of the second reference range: 1.58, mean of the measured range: 1.63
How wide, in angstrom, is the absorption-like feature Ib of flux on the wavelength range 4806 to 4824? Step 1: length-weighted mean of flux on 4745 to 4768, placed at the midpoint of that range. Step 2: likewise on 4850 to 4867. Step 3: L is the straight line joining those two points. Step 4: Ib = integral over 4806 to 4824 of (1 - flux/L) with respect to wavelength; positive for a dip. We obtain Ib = -2.25 angstrom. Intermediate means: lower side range 1.62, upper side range 1.36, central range 1.65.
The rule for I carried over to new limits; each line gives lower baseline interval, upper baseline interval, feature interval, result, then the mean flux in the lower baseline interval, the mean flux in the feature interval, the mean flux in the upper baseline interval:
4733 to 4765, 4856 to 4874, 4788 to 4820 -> -4.05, 1.64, 1.69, 1.35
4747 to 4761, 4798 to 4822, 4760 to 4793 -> 1.01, 1.64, 1.61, 1.68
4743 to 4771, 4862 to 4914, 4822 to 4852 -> -0.47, 1.62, 1.59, 1.53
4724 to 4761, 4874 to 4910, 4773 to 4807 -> -1.08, 1.63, 1.66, 1.57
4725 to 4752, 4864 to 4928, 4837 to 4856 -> 0.08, 1.63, 1.56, 1.54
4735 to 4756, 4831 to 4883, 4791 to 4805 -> -1.09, 1.66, 1.71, 1.49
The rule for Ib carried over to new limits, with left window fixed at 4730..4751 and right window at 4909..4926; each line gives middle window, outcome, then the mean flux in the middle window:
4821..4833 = 0.2 angstrom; 1.57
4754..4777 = 0.5 angstrom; 1.59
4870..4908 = -0.4 angstrom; 1.57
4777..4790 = -0.2 angstrom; 1.64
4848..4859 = 0.9 angstrom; 1.45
